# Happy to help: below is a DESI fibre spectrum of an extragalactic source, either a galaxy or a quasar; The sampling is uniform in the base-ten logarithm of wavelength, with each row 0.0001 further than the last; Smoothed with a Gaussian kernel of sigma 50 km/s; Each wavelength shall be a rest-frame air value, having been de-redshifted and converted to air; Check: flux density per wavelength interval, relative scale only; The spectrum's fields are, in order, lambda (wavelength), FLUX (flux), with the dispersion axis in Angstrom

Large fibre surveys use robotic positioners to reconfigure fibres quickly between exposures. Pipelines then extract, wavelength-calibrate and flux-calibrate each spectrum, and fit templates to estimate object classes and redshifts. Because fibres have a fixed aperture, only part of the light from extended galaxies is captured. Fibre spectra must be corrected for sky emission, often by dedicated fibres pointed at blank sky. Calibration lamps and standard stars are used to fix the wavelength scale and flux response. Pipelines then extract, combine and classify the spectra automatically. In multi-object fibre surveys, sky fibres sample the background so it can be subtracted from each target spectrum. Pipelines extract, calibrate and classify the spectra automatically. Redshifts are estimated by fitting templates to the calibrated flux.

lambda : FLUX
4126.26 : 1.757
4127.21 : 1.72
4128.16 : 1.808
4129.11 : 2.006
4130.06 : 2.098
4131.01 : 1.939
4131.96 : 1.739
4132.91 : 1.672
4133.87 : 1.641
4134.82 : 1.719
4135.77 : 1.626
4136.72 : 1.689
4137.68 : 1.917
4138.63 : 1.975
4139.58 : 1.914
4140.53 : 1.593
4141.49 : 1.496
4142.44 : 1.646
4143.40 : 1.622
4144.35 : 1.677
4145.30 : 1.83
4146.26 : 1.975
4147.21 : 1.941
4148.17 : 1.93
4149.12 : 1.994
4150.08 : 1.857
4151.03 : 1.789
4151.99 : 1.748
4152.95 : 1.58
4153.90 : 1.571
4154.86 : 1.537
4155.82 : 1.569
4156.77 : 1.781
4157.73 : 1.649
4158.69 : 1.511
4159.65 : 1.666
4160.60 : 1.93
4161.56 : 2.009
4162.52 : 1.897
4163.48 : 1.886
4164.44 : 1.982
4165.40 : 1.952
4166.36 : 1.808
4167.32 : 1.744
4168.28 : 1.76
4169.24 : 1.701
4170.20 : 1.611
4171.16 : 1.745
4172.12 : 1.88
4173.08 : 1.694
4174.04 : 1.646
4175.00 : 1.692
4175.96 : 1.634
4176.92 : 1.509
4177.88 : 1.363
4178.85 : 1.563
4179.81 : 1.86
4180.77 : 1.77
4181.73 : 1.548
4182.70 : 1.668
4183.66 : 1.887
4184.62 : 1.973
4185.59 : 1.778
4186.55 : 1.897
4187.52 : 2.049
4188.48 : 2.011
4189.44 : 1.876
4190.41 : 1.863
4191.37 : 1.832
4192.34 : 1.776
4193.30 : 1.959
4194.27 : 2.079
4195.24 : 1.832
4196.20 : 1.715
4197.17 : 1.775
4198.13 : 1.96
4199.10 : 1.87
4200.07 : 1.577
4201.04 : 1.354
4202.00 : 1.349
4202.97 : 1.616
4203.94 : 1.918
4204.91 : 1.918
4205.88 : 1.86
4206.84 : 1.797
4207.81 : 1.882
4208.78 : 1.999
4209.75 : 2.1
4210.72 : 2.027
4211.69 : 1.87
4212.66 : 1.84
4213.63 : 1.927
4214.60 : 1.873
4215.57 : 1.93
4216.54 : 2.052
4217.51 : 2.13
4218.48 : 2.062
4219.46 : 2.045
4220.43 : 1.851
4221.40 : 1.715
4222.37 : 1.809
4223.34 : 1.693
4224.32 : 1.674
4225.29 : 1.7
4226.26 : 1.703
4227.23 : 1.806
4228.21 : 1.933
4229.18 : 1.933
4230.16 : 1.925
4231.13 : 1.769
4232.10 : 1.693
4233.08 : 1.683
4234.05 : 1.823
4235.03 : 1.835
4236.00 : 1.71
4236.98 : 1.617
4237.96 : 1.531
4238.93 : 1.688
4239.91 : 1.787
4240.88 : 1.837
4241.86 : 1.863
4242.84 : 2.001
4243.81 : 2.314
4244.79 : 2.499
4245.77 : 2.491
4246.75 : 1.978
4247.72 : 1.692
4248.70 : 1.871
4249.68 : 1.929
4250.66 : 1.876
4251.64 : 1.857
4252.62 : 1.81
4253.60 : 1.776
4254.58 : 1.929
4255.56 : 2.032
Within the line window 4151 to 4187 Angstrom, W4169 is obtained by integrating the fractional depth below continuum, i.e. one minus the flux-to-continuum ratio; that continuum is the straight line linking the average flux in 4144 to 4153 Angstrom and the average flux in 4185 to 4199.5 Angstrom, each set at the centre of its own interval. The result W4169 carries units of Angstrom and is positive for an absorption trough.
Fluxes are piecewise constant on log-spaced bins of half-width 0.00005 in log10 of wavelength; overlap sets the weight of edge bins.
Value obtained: 2.6 Angstrom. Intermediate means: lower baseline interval 1.85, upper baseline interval 1.89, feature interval 1.73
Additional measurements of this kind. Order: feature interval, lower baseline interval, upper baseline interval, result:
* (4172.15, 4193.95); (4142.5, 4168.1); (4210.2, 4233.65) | 0.5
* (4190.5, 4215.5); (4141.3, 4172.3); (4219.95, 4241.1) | -1.0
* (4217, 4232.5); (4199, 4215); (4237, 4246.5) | 0.4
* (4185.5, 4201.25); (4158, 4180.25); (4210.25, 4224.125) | -0.2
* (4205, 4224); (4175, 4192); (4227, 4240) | -1.6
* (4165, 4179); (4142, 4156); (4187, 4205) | 0.7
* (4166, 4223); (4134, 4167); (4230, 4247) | 0.6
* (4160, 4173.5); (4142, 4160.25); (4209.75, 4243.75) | -0.6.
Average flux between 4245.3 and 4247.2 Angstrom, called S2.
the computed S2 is 2.23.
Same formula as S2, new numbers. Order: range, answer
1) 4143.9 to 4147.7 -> 1.86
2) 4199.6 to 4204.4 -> 1.56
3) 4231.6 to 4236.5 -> 1.75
